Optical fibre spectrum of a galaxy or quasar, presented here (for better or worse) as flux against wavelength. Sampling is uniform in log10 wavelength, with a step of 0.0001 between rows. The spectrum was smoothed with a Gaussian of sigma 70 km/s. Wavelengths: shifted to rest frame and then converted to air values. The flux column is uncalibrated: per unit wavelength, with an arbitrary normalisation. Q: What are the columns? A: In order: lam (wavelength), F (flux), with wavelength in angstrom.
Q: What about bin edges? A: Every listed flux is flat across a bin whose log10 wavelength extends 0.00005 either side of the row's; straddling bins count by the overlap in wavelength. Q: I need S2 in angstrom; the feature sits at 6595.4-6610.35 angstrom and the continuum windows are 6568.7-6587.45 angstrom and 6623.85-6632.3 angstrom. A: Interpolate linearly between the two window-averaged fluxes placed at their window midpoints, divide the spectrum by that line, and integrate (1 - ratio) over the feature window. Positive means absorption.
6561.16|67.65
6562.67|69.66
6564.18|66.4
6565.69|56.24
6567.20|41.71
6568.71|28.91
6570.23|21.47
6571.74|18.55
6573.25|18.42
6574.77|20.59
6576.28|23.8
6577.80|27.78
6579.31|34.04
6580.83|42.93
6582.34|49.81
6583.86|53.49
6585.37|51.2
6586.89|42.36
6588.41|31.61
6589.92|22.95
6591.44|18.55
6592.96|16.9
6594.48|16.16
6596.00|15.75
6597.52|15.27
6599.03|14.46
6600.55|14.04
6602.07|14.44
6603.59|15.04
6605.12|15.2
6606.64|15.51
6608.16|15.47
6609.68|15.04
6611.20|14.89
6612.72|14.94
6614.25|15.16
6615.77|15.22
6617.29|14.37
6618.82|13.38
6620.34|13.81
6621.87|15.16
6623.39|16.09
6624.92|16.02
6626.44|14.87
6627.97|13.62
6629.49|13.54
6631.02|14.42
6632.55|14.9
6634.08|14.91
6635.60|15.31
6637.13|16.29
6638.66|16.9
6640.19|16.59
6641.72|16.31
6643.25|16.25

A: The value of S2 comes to 5.58 angstrom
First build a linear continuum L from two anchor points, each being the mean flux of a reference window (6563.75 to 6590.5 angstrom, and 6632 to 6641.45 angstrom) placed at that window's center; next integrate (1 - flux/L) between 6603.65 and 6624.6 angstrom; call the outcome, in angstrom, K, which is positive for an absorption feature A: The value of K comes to 7.50 angstrom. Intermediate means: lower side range 36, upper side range 15.9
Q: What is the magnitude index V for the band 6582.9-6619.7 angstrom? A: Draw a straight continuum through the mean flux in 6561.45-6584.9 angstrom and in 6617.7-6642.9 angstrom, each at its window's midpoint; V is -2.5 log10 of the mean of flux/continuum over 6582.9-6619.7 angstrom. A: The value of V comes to 0.34 mag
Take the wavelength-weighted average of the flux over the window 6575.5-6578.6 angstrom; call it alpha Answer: 25.9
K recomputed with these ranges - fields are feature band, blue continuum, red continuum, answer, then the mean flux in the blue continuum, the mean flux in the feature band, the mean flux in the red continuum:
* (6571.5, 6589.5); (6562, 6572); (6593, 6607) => -2.4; 44.3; 34.8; 15.2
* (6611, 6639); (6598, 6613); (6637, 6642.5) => 1.6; 14.9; 14.9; 16.5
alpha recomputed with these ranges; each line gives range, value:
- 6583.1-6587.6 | 49.1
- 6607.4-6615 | 15.1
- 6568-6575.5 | 21.5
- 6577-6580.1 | 30.9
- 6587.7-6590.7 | 27.2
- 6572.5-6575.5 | 19.5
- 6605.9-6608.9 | 15.5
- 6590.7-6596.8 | 16.8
